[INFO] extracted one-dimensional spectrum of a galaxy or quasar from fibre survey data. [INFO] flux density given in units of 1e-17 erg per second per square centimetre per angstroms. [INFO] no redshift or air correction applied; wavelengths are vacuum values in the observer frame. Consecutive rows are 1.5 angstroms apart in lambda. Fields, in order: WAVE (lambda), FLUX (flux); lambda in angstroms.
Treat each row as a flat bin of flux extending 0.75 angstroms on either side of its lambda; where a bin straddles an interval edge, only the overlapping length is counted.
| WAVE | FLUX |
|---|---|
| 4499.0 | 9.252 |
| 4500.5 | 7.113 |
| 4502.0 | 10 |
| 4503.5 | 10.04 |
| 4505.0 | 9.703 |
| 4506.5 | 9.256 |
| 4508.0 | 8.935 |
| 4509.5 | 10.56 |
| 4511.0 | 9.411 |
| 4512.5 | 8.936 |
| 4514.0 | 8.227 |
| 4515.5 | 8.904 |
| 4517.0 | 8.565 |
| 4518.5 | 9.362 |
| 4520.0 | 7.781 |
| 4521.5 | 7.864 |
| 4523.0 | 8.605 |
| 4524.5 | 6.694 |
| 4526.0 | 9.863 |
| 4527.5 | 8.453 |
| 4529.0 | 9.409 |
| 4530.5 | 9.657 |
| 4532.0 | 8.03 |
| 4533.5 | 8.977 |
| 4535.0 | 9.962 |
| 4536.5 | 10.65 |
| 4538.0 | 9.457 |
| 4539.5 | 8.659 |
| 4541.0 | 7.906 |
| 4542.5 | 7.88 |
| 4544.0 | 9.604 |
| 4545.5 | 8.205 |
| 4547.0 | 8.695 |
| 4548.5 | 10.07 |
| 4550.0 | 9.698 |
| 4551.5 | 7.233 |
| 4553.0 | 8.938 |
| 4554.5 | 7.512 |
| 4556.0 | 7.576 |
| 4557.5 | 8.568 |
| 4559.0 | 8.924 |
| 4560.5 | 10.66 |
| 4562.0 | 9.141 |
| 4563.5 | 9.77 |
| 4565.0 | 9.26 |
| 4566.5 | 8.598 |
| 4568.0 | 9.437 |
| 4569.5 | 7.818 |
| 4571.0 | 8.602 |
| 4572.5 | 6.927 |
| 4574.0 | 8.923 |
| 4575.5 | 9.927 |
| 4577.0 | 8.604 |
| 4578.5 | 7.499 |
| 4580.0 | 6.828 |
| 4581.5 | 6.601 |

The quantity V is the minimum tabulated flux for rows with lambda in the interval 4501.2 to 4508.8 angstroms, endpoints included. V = 8.935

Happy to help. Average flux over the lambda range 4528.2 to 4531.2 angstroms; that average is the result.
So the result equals 9.51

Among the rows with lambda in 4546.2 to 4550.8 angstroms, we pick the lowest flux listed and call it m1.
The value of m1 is 8.695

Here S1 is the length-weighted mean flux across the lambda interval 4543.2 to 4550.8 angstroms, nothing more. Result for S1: 9.23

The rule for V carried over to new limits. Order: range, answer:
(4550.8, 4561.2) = 7.233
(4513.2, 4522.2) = 7.781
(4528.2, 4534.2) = 8.03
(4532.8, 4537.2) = 8.977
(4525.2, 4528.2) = 8.453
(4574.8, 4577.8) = 8.604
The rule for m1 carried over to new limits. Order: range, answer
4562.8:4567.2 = 8.598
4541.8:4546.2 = 7.88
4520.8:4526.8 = 6.694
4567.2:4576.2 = 6.927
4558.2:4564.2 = 8.924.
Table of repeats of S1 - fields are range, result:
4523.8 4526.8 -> 8.31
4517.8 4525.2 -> 8.06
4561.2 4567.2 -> 9.21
